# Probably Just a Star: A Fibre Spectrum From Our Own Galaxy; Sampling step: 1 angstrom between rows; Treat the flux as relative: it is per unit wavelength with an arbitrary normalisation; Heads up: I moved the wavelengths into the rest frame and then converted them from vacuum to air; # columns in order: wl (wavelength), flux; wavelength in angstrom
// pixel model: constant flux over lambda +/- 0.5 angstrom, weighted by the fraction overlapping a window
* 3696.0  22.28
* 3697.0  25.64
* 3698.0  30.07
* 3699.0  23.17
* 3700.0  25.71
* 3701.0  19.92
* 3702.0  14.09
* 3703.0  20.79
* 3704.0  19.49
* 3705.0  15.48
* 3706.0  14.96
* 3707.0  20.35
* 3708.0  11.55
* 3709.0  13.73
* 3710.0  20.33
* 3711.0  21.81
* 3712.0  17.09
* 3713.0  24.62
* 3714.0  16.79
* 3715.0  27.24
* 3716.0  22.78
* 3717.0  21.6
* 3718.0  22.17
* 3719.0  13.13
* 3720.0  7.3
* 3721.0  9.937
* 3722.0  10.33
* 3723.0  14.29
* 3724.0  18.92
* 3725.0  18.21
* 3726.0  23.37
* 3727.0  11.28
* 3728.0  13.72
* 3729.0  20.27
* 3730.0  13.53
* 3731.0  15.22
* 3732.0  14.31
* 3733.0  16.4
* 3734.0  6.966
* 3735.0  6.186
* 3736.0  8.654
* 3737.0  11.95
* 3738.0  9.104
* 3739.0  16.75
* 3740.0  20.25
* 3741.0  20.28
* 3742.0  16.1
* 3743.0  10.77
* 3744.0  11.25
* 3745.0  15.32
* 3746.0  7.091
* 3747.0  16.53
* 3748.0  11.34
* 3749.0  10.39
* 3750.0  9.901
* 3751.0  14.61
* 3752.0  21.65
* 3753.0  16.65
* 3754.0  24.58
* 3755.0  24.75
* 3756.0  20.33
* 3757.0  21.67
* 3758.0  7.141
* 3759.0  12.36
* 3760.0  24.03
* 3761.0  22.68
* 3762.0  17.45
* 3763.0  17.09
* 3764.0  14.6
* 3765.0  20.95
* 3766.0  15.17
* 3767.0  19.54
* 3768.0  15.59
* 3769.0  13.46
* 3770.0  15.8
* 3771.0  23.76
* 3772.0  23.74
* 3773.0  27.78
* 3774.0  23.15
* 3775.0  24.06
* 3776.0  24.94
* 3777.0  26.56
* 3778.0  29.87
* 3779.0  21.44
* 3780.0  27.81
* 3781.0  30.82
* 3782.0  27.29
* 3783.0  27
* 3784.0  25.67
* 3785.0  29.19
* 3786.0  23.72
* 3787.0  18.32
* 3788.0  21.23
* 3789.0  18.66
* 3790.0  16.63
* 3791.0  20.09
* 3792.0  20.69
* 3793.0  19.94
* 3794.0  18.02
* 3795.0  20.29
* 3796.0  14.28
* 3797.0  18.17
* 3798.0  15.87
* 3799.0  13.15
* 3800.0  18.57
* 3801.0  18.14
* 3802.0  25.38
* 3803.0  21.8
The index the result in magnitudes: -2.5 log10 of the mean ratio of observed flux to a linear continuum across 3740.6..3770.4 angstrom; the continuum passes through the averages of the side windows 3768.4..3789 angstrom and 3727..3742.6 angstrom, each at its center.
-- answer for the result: 0.146 mag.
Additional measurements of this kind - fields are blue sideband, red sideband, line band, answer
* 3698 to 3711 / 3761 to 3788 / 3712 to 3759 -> 0.30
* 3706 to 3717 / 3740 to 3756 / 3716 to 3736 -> 0.23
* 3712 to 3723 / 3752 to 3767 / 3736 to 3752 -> 0.32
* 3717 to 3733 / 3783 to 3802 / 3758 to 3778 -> -0.10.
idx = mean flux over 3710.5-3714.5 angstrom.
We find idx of 20.1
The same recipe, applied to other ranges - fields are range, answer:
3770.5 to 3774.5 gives 24.6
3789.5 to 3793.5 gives 19.3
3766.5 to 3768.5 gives 17.6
